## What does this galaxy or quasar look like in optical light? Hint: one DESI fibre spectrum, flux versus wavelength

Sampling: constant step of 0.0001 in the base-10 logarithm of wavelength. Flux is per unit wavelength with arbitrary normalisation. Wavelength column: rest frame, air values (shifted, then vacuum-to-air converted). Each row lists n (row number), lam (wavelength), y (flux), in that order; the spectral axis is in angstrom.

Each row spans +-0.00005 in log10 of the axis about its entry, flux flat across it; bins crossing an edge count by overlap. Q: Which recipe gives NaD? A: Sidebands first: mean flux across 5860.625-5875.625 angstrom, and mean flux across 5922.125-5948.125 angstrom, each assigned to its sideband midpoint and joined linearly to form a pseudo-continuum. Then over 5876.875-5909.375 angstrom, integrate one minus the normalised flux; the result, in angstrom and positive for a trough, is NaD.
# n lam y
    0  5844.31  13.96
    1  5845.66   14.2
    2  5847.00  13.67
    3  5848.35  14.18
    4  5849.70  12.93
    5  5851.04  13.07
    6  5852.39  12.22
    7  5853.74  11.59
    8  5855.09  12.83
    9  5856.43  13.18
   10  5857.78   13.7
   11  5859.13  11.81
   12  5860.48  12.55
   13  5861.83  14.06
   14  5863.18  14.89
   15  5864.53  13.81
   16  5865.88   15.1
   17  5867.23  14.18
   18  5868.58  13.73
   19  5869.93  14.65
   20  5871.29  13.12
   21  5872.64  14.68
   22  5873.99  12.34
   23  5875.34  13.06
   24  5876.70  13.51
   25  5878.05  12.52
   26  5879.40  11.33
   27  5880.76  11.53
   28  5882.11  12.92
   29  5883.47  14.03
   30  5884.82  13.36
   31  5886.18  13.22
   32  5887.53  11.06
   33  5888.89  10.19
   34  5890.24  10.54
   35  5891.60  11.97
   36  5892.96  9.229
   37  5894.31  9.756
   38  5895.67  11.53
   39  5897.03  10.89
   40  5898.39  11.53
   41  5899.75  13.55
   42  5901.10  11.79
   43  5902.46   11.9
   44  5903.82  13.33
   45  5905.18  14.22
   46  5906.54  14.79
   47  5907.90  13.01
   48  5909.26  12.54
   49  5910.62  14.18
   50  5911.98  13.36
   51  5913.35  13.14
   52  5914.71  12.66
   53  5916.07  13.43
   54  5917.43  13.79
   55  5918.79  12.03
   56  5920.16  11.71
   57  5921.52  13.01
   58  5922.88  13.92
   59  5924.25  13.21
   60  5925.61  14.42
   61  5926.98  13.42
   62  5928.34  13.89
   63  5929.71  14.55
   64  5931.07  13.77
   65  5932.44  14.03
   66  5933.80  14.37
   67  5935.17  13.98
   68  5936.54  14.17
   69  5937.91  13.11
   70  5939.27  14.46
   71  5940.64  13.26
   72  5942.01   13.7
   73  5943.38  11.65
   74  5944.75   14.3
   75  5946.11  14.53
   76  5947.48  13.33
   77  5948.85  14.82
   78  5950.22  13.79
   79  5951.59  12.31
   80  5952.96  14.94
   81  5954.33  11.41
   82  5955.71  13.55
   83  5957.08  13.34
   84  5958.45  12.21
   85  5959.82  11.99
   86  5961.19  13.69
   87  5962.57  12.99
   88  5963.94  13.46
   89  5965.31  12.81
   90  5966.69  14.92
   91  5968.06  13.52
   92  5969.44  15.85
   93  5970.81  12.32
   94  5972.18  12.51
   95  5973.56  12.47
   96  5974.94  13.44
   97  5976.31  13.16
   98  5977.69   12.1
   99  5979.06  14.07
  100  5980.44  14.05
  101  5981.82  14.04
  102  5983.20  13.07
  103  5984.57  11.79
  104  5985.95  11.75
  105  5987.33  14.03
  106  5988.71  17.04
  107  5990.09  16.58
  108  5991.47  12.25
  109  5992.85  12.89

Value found 4.1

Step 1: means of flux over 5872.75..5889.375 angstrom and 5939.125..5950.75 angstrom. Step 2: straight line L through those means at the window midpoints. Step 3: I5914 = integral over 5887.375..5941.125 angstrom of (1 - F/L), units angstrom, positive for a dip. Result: 1.25 angstrom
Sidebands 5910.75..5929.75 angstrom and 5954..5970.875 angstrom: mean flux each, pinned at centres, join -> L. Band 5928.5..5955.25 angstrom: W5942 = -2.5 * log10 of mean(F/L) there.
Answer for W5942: -0.03 mag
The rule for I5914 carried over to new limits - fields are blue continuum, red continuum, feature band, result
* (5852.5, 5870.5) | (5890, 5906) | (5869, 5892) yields 0.0 angstrom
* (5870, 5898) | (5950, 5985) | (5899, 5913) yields -1.0 angstrom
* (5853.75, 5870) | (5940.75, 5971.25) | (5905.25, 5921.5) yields 0.4 angstrom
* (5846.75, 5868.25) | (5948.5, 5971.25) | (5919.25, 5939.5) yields -0.5 angstrom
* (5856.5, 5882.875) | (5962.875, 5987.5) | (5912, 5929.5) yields 0.1 angstrom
